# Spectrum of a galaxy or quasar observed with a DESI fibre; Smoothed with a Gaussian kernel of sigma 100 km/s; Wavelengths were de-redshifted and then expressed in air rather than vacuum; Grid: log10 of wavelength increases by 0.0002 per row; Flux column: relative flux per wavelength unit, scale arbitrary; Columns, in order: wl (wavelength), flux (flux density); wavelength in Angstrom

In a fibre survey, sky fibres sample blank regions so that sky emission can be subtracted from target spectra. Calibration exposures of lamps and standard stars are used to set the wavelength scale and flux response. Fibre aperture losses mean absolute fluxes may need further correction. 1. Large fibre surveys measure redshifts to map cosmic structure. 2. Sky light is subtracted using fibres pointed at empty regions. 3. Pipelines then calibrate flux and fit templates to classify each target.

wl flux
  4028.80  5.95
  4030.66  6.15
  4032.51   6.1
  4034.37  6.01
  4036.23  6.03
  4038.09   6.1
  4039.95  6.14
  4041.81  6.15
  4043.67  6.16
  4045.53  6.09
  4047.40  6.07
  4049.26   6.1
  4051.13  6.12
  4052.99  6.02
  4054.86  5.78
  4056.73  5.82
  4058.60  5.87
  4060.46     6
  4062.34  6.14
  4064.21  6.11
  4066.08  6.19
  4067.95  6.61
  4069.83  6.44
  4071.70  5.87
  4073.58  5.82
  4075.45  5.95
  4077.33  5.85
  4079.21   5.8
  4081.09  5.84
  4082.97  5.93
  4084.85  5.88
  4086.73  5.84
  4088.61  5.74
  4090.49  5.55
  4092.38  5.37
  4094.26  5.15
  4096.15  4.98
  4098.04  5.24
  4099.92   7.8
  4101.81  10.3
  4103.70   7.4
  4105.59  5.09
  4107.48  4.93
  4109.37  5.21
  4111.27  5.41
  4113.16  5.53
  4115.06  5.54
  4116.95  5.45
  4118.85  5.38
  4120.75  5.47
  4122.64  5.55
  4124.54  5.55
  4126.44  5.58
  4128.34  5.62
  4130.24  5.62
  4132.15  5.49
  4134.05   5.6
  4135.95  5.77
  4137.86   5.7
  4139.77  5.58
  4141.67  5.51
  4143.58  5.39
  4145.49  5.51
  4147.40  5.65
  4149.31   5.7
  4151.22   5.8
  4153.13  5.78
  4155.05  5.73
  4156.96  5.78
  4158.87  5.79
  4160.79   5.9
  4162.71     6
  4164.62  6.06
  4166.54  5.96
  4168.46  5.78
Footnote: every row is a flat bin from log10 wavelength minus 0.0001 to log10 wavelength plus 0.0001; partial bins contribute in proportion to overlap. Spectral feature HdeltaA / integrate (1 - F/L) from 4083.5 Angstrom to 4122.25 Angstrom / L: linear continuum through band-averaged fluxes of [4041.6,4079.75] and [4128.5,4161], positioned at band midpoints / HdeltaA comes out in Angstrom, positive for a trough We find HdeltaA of 0.0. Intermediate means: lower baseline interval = 6.05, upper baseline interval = 5.66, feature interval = 5.86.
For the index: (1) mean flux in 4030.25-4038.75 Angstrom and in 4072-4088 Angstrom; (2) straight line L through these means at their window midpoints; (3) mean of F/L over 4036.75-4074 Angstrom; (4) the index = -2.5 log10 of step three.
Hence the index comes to -0.019 mag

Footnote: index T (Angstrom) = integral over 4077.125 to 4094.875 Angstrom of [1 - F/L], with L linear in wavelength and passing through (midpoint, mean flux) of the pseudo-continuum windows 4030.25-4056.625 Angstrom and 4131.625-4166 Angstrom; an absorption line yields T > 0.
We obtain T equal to 0.7 Angstrom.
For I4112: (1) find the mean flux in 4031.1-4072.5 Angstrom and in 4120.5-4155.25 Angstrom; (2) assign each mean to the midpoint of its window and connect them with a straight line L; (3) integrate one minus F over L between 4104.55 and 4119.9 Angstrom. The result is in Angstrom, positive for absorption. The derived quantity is 1.1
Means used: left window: 6.09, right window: 5.61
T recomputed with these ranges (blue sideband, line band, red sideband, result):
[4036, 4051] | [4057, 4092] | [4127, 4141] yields -0.08 Angstrom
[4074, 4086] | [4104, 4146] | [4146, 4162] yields 2.17 Angstrom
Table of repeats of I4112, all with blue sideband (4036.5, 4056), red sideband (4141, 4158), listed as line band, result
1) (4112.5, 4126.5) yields 0.7 Angstrom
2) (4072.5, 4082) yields 0.1 Angstrom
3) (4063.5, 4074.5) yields -0.4 Angstrom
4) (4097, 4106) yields -2.2 Angstrom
